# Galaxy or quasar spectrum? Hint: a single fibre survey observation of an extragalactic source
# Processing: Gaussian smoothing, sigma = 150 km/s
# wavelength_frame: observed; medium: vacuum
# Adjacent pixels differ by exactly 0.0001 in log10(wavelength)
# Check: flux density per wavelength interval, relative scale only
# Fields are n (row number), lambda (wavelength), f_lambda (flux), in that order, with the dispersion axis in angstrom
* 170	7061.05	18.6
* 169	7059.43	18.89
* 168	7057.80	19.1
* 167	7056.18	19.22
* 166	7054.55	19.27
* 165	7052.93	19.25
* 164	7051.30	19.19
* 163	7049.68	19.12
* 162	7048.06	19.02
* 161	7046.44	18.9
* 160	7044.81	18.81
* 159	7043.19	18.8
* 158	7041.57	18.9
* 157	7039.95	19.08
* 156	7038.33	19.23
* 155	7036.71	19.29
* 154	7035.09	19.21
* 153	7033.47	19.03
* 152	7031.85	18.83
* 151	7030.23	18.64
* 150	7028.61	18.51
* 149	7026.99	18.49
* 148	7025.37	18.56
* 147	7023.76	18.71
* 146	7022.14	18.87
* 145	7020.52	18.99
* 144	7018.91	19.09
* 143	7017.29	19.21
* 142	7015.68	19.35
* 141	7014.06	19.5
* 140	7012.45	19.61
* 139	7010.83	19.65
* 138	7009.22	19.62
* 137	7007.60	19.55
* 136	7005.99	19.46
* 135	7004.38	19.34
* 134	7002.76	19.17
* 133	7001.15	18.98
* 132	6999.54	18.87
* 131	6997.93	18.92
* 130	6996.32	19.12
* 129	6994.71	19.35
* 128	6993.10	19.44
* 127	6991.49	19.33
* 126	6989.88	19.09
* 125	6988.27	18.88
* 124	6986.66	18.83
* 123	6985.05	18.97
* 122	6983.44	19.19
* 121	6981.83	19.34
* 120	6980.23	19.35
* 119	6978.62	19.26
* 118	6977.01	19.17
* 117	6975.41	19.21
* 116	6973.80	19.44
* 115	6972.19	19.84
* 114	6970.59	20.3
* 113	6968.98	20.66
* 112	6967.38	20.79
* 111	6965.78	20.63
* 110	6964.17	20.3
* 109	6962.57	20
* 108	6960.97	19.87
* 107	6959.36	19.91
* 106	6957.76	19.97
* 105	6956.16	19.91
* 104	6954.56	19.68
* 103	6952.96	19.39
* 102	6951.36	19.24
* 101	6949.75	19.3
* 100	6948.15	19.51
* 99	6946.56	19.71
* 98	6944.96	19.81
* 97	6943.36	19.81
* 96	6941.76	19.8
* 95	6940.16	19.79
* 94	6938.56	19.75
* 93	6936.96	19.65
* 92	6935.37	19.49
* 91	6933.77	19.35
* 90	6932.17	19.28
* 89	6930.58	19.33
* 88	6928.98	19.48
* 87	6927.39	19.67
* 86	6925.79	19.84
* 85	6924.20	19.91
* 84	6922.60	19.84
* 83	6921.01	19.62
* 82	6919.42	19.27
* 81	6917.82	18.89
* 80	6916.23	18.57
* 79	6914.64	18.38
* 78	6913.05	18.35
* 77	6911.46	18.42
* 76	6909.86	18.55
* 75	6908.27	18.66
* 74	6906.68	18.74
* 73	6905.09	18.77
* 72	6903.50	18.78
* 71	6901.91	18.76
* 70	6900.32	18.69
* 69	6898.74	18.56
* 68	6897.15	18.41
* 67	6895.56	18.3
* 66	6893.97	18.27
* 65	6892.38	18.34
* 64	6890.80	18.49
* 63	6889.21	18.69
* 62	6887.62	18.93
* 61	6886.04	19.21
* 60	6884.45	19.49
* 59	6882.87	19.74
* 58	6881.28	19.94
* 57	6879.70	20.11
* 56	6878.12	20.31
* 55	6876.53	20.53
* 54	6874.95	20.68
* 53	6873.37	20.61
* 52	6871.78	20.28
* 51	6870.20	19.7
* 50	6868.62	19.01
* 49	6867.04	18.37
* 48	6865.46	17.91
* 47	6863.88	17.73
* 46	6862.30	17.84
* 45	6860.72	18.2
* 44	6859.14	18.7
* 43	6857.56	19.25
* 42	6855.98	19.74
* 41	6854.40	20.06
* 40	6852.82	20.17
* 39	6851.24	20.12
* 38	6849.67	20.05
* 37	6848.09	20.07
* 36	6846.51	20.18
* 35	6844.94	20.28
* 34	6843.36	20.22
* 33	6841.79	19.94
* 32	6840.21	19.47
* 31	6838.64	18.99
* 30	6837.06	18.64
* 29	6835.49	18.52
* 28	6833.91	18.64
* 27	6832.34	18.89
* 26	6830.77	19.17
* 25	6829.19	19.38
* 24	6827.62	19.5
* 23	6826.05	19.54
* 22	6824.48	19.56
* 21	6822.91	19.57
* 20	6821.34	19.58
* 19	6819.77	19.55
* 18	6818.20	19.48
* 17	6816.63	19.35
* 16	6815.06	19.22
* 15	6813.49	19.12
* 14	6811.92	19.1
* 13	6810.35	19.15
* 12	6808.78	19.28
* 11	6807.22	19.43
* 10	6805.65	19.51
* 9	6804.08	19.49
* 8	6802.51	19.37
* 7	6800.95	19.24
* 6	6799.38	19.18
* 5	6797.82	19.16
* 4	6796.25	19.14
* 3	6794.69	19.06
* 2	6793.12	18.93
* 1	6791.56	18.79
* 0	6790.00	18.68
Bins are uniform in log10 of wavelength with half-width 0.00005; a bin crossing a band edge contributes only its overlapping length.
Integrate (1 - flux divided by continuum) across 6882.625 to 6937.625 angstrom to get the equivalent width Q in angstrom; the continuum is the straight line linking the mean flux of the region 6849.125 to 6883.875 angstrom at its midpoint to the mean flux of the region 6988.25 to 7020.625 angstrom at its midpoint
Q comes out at 1.3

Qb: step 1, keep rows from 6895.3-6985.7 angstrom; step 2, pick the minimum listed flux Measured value 18.3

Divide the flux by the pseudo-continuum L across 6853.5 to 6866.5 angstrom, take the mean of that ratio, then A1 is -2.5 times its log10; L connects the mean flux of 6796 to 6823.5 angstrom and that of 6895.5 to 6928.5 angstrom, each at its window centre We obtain 0.03 mag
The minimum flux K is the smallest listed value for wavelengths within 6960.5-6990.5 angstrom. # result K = 18.83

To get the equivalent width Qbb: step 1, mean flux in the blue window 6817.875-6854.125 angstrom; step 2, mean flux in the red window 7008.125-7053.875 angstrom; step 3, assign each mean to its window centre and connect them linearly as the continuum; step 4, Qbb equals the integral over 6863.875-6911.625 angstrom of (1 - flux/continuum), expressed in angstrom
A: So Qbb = 0.81 angstrom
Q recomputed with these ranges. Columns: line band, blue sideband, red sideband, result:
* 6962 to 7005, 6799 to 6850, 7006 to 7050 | -0.7 angstrom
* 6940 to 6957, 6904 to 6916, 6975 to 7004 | -0.7 angstrom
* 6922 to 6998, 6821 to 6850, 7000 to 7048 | -1.5 angstrom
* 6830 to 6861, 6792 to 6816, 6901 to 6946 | -0.4 angstrom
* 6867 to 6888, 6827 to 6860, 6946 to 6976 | -0.2 angstrom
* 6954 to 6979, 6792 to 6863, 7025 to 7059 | -1.1 angstrom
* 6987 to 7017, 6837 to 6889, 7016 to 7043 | -0.4 angstrom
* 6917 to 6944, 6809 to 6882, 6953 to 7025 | -0.2 angstrom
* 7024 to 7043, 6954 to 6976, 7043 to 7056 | 0.4 angstrom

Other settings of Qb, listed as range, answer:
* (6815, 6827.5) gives 19.22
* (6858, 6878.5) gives 17.73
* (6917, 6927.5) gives 18.89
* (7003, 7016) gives 19.34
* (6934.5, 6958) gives 19.24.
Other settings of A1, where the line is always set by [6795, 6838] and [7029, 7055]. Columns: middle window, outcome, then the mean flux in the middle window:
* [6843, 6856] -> -0.050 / 20.1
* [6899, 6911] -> 0.027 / 18.7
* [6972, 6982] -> -0.014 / 19.3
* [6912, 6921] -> 0.021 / 18.8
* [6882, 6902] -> 0.023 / 18.8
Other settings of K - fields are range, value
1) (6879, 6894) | 18.27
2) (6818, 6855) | 18.52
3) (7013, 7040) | 18.49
